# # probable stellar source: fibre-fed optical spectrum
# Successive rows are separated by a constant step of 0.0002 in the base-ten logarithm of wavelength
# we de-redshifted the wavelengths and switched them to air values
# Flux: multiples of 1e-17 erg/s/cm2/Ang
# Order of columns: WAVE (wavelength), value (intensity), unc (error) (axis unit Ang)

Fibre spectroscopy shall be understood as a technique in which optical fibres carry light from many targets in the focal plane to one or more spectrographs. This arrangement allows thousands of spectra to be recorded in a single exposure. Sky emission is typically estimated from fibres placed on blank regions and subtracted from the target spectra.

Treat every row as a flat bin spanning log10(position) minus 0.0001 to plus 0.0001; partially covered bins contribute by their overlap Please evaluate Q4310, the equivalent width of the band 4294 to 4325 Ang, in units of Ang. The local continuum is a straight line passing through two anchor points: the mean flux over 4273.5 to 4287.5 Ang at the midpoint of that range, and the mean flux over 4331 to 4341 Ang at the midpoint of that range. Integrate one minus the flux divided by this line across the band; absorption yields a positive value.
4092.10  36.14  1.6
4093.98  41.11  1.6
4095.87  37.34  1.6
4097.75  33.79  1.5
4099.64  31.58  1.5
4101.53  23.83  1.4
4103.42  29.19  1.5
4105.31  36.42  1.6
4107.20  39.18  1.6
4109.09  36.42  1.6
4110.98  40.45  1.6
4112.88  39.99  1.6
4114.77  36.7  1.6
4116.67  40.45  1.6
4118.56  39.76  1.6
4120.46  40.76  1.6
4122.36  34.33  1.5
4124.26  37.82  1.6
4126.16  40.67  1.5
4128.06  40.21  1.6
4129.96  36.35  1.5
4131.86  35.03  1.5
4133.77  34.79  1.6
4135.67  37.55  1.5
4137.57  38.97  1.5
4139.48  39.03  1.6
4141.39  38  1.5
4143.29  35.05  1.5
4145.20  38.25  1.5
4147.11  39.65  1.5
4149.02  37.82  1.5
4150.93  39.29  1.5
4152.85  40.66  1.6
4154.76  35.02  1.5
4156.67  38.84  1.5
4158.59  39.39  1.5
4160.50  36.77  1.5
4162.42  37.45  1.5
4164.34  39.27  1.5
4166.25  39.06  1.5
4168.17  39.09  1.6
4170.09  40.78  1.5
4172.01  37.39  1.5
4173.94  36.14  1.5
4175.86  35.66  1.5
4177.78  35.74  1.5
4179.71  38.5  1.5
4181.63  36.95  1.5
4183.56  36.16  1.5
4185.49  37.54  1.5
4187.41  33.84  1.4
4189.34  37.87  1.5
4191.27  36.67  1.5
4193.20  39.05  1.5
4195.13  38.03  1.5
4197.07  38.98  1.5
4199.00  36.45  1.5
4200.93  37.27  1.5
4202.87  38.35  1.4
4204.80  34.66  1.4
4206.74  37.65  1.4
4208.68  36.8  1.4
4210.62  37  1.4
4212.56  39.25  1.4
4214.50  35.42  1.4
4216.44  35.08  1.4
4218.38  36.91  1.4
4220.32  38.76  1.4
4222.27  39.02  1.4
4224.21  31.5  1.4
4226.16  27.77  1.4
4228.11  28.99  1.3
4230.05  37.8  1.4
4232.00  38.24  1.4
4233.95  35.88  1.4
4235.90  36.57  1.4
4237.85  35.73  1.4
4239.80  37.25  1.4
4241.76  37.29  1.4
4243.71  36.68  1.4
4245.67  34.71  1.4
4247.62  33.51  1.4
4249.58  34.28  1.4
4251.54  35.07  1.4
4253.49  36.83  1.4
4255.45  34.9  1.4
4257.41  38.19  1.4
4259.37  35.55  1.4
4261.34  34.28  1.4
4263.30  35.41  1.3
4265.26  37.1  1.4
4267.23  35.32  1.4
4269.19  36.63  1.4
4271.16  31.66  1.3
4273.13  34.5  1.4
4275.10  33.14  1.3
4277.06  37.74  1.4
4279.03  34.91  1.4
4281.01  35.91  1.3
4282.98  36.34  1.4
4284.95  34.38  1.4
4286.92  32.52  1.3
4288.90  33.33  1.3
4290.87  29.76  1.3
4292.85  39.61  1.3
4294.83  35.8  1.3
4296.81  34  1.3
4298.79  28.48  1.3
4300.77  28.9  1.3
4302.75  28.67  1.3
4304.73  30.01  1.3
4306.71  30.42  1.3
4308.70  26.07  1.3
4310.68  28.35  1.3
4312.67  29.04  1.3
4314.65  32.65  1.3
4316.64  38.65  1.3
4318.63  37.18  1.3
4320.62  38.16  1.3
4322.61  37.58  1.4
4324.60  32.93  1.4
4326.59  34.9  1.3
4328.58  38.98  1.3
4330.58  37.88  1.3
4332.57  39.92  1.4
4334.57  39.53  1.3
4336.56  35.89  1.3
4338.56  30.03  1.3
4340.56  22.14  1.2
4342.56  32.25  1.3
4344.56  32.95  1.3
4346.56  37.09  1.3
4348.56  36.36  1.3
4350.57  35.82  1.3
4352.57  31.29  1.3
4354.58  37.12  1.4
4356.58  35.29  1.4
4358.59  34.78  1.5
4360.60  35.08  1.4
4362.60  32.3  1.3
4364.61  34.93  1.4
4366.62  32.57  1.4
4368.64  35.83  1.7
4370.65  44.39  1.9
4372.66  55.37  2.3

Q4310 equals 2.2 Ang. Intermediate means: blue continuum 35.1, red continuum 34.4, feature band 32.3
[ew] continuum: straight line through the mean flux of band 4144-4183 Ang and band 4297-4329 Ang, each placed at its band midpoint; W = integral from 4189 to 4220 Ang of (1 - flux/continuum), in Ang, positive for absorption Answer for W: -0.6 Ang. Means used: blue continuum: 38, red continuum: 32.5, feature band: 37.2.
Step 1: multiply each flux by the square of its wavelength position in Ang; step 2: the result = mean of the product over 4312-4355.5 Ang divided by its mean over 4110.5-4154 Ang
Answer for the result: 1.00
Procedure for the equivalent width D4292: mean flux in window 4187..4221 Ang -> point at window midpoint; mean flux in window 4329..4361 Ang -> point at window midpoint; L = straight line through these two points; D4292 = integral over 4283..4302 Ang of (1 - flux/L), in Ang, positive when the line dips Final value 1.3 Ang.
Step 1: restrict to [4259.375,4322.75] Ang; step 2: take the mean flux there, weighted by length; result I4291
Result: 33.6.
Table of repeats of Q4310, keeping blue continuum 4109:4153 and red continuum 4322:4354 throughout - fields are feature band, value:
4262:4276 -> 0.4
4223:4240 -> 1.0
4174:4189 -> 0.4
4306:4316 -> 1.6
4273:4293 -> 0.6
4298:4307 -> 1.6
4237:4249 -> 0.2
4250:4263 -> 0.1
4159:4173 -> -0.3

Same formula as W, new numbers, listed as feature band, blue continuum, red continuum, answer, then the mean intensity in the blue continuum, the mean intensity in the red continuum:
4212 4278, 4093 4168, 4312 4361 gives 1.0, 37.4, 35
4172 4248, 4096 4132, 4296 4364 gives -2.4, 36.5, 33.6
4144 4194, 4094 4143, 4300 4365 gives -2.3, 36.8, 33.7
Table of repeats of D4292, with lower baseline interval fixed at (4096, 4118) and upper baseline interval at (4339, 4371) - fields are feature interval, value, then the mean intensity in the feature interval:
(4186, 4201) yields -1.0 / 37.3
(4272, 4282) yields -0.2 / 35.2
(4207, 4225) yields -1.0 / 36.7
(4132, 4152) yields -1.4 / 37.7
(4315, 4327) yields -0.8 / 36.4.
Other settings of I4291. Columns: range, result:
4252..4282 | 35.5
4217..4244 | 35.6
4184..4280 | 36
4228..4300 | 35.1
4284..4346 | 33.3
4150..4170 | 38.6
